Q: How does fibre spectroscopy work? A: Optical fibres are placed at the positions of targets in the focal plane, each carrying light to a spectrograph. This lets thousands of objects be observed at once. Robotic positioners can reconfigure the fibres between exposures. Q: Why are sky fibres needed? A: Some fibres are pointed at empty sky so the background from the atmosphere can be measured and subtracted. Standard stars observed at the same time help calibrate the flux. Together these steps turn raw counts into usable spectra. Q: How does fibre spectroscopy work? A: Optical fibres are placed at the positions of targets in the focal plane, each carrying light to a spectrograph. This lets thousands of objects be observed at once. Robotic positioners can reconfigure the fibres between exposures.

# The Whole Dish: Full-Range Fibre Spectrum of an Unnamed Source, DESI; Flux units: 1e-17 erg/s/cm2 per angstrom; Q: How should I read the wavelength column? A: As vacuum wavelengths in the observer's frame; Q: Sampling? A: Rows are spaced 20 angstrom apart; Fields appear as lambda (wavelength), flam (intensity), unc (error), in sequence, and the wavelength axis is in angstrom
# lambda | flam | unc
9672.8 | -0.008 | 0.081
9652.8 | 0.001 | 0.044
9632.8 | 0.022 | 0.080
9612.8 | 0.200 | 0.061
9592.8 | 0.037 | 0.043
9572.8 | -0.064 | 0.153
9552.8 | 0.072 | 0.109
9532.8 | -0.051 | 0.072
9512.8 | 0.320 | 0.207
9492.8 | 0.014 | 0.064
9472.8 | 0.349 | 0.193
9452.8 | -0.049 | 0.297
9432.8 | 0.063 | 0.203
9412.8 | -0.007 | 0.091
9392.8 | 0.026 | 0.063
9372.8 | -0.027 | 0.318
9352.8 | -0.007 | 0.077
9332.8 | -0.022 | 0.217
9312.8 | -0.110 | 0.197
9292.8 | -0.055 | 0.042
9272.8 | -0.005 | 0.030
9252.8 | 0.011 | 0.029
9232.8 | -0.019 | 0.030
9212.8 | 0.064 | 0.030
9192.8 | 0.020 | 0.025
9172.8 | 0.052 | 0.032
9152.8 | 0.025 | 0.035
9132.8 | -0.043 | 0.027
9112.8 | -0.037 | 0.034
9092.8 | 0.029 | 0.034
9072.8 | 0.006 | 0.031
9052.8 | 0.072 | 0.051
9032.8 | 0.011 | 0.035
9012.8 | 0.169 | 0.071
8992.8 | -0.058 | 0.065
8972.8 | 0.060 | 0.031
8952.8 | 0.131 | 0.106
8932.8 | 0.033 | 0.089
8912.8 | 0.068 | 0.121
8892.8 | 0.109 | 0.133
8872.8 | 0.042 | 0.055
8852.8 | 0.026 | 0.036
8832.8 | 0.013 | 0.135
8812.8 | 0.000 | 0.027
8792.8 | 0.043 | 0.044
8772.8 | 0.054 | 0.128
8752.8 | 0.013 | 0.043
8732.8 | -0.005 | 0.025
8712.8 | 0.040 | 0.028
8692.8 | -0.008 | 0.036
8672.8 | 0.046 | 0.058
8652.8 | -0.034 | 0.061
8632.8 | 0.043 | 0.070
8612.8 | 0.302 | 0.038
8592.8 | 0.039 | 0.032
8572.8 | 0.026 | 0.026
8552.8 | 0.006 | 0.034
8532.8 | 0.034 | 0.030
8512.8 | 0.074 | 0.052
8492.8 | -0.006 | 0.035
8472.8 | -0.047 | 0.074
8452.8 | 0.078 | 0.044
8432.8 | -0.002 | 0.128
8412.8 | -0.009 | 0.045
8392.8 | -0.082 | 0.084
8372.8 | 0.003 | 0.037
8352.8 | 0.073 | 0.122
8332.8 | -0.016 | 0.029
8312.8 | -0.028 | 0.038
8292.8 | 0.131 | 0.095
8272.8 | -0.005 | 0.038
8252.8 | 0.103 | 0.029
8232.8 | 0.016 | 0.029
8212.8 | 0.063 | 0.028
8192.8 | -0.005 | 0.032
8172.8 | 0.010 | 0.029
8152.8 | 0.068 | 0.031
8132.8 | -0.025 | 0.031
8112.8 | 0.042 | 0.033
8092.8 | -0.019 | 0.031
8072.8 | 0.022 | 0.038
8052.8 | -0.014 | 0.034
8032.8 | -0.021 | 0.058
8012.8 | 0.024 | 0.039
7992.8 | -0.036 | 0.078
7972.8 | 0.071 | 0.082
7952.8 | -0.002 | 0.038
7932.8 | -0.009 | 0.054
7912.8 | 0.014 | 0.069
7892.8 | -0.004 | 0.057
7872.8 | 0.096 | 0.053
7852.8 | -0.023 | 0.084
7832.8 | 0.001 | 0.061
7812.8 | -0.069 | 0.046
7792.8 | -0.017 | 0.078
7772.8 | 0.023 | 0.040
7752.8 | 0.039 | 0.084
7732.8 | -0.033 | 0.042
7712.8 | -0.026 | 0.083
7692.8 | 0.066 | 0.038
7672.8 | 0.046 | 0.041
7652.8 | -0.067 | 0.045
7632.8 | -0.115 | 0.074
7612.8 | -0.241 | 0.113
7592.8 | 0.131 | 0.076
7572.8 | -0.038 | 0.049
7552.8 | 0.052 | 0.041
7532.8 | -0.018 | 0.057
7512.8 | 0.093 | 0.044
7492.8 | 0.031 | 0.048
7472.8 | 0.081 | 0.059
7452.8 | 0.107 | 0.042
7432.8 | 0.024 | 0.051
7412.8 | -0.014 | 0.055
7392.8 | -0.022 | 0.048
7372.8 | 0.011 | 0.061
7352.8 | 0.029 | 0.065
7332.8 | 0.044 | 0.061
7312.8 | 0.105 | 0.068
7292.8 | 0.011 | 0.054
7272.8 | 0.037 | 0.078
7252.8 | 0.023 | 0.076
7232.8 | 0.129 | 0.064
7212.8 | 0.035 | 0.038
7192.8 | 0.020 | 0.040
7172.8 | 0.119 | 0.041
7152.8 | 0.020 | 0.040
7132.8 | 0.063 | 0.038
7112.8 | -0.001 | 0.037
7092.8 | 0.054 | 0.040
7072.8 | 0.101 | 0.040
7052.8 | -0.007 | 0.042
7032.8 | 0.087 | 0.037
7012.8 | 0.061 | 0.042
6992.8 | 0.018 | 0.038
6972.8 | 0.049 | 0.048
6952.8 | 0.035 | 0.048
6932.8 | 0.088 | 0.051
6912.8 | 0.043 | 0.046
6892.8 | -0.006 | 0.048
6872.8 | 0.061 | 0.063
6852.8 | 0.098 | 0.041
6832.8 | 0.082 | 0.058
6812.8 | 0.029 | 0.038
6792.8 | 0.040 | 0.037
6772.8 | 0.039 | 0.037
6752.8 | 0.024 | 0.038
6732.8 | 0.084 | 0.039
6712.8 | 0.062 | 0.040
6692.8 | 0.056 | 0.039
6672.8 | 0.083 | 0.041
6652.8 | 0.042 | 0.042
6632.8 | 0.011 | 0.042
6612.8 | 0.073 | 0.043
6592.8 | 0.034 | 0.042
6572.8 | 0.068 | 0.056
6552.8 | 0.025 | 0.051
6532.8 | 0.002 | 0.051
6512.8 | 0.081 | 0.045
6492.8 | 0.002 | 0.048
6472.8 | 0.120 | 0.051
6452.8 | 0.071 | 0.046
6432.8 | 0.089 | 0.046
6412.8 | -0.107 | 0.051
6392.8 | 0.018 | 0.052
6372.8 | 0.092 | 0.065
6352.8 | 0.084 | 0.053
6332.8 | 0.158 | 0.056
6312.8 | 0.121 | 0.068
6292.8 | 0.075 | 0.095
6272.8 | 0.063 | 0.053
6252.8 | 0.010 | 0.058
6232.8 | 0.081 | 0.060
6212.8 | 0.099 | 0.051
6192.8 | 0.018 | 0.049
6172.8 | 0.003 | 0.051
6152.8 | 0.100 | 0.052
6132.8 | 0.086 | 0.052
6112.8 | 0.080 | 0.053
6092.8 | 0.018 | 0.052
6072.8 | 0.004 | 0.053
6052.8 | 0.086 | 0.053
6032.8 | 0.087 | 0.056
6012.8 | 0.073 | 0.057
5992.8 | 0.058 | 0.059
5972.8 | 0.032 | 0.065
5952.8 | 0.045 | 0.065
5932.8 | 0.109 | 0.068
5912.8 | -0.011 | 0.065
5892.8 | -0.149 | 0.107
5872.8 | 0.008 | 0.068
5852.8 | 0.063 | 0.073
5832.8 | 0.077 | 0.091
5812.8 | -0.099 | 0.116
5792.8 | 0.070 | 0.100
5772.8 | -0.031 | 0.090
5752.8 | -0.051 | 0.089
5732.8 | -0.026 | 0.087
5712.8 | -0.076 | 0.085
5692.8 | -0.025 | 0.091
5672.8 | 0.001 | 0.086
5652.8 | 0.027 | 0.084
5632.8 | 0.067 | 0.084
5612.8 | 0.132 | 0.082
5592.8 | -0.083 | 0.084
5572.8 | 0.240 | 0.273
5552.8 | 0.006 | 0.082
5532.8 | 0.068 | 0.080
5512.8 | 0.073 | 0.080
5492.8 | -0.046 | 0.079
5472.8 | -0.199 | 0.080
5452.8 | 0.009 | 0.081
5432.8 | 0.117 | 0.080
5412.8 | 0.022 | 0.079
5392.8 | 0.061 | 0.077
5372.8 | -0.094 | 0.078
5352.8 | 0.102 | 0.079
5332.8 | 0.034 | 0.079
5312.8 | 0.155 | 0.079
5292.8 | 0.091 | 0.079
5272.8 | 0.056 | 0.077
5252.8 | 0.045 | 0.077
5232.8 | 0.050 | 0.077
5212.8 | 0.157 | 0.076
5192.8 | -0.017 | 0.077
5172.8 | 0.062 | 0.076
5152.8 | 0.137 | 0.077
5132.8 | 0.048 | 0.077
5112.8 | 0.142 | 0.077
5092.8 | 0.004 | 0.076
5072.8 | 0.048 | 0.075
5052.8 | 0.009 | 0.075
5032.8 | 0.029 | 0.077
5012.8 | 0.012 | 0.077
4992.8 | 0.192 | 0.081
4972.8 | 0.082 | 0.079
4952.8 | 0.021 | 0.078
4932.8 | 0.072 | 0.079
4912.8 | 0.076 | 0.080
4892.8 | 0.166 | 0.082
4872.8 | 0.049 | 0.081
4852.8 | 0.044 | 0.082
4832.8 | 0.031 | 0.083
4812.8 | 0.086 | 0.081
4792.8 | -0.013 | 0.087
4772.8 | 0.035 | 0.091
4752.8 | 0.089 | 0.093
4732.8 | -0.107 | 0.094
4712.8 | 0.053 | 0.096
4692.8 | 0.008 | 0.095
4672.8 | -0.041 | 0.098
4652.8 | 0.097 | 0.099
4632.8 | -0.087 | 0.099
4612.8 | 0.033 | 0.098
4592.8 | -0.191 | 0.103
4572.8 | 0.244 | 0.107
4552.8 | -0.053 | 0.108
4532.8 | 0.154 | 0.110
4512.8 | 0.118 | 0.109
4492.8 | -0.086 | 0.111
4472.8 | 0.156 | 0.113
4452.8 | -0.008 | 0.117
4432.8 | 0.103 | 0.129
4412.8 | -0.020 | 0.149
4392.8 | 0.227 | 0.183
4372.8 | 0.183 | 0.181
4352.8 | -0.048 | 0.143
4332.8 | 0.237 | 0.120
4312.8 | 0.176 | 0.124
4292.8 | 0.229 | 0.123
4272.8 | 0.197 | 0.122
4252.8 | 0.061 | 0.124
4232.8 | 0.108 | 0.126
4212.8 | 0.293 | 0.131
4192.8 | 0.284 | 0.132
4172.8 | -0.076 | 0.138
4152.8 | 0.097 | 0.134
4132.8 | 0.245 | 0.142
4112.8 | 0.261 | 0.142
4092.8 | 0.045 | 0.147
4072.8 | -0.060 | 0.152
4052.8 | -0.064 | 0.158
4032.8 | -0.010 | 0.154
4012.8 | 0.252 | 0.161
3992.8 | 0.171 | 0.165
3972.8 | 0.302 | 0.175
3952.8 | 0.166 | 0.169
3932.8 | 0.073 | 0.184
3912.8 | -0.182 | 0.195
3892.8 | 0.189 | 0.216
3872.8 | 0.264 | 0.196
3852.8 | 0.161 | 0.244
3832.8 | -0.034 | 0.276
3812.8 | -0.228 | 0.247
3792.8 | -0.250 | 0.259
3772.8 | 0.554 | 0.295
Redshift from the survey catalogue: 1.308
